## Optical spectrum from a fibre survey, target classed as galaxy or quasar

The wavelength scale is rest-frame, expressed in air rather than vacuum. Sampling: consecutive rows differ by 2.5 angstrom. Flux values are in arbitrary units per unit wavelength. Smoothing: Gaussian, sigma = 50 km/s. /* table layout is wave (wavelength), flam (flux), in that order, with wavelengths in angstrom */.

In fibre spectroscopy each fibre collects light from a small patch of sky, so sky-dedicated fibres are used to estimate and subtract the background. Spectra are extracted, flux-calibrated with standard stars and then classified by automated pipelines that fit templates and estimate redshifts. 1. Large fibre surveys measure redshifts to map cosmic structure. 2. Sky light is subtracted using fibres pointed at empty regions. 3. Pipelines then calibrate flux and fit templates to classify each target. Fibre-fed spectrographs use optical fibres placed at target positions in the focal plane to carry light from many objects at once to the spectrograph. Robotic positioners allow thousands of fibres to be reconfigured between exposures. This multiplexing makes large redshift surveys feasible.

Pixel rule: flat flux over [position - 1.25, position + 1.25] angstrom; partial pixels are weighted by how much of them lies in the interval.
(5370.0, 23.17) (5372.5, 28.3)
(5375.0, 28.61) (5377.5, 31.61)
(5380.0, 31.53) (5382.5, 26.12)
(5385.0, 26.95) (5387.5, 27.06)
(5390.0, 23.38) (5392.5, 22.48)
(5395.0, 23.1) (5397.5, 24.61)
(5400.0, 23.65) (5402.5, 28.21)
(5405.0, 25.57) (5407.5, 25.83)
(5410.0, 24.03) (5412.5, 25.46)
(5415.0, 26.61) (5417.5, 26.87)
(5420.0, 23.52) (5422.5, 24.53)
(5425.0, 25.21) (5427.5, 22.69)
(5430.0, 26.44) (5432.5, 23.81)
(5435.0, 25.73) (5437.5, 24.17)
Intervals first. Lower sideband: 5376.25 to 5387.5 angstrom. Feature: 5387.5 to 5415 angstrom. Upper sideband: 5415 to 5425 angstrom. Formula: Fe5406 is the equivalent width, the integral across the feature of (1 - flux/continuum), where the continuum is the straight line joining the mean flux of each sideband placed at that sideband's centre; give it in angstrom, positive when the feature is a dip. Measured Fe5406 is 2.2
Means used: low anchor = 28.8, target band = 24.8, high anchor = 25.2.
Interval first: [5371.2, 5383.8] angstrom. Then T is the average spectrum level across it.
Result 29.2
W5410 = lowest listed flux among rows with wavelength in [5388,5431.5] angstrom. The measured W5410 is 22.48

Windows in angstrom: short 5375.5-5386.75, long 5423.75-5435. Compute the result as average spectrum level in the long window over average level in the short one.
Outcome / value 0.9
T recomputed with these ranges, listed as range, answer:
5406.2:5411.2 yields 24.9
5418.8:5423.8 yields 24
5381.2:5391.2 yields 25.9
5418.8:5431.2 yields 24.5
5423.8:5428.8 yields 24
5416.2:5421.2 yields 25.2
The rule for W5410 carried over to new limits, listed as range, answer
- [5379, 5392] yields 23.38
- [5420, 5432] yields 22.69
